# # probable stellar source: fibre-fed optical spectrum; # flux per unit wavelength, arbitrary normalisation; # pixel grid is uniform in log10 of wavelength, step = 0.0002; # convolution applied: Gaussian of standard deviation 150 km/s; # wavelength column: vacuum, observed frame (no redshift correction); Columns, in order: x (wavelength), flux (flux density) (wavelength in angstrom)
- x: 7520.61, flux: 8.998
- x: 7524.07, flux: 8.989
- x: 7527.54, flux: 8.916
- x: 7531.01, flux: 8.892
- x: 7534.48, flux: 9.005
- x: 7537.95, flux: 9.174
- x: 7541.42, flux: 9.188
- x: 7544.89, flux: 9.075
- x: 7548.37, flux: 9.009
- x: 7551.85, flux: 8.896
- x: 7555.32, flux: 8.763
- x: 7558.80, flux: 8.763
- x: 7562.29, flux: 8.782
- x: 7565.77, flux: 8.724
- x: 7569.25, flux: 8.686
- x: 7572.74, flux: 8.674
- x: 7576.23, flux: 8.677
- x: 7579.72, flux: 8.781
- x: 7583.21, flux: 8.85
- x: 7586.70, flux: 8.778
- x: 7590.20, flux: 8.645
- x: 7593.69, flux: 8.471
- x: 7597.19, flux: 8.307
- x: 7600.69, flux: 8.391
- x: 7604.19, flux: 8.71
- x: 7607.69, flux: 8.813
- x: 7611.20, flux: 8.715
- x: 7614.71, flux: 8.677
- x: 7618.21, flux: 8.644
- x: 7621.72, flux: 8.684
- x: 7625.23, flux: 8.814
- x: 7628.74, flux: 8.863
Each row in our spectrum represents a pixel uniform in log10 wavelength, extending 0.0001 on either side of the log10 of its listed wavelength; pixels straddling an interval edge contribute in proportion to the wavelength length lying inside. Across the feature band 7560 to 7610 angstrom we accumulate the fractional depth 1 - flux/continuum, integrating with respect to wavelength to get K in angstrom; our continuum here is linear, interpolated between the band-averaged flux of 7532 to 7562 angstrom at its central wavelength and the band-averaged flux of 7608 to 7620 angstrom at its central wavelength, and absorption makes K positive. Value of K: 0.8 angstrom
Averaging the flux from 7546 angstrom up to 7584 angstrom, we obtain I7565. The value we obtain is 8.78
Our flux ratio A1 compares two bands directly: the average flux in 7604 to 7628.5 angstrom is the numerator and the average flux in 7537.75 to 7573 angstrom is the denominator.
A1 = 1.0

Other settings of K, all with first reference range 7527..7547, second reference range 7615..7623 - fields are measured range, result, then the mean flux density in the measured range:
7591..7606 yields 0.5 angstrom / 8.49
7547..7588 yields 0.6 angstrom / 8.78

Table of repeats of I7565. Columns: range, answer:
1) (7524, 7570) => 8.92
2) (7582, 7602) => 8.57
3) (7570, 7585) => 8.74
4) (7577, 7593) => 8.74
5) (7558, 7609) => 8.67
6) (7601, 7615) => 8.7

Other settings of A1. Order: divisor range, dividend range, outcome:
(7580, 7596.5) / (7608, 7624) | 1.00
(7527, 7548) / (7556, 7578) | 0.96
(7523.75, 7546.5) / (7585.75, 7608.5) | 0.95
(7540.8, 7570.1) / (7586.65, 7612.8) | 0.97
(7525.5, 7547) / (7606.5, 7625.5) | 0.96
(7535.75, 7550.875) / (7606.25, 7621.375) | 0.96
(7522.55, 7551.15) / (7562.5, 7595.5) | 0.96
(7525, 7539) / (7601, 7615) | 0.97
